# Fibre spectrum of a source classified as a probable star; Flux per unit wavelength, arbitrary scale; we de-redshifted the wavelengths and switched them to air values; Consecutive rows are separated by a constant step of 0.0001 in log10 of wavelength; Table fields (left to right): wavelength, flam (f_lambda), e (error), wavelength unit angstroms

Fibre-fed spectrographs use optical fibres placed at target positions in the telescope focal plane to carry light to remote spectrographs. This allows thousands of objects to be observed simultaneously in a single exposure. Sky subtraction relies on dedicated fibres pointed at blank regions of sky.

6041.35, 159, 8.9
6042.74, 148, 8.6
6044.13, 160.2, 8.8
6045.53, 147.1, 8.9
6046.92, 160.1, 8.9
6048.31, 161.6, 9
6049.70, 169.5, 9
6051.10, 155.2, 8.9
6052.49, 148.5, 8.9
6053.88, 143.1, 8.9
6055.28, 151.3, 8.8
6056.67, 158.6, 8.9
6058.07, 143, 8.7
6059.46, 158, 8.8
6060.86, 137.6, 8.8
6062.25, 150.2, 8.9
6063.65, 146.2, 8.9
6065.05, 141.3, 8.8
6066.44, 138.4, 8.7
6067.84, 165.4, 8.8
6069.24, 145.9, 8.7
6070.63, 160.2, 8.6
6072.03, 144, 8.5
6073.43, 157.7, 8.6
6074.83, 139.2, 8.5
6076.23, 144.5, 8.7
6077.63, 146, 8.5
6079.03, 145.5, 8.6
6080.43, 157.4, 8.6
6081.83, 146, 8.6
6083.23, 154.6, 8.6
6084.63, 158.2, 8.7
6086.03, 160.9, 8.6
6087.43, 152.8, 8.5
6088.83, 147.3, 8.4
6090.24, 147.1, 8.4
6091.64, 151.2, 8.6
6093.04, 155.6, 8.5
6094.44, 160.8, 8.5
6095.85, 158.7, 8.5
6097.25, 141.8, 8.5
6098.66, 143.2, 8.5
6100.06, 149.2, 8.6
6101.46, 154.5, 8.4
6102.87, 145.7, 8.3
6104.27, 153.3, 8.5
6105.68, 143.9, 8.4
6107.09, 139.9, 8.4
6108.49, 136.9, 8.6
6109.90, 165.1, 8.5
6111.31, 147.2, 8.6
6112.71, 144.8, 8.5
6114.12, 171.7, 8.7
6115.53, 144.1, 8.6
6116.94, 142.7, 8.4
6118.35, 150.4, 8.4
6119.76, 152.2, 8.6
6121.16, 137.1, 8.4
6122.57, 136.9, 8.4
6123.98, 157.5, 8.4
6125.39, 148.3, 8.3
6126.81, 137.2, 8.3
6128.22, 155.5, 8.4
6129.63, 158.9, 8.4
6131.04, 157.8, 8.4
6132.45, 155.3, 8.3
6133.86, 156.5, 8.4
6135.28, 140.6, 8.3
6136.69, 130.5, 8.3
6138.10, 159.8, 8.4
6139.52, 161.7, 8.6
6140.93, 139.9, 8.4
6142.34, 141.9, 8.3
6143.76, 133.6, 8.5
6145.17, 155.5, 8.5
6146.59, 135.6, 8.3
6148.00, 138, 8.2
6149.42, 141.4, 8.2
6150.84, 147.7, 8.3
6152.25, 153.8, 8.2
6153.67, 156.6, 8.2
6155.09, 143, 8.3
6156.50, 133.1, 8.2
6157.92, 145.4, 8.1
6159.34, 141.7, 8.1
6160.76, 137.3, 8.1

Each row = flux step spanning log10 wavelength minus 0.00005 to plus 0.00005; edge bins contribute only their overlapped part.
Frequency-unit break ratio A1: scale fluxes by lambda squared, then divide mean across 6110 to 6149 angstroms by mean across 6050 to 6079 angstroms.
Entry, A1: 1.02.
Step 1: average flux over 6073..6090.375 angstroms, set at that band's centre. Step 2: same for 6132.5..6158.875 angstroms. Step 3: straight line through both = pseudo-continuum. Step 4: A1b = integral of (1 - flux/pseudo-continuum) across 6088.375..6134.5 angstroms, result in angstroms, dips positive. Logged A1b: -0.6 angstroms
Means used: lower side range 151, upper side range 145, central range 150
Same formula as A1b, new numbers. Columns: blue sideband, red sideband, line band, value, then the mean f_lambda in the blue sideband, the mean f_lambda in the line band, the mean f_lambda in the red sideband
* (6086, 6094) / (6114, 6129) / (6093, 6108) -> 0.1 angstroms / 152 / 149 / 148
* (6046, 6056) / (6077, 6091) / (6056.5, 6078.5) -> 0.8 angstroms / 156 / 148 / 152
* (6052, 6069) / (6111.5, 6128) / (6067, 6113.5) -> -0.7 angstroms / 148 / 150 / 148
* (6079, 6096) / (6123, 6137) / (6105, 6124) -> 0.5 angstroms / 154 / 148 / 150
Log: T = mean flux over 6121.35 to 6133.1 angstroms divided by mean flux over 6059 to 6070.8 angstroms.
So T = 1.01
